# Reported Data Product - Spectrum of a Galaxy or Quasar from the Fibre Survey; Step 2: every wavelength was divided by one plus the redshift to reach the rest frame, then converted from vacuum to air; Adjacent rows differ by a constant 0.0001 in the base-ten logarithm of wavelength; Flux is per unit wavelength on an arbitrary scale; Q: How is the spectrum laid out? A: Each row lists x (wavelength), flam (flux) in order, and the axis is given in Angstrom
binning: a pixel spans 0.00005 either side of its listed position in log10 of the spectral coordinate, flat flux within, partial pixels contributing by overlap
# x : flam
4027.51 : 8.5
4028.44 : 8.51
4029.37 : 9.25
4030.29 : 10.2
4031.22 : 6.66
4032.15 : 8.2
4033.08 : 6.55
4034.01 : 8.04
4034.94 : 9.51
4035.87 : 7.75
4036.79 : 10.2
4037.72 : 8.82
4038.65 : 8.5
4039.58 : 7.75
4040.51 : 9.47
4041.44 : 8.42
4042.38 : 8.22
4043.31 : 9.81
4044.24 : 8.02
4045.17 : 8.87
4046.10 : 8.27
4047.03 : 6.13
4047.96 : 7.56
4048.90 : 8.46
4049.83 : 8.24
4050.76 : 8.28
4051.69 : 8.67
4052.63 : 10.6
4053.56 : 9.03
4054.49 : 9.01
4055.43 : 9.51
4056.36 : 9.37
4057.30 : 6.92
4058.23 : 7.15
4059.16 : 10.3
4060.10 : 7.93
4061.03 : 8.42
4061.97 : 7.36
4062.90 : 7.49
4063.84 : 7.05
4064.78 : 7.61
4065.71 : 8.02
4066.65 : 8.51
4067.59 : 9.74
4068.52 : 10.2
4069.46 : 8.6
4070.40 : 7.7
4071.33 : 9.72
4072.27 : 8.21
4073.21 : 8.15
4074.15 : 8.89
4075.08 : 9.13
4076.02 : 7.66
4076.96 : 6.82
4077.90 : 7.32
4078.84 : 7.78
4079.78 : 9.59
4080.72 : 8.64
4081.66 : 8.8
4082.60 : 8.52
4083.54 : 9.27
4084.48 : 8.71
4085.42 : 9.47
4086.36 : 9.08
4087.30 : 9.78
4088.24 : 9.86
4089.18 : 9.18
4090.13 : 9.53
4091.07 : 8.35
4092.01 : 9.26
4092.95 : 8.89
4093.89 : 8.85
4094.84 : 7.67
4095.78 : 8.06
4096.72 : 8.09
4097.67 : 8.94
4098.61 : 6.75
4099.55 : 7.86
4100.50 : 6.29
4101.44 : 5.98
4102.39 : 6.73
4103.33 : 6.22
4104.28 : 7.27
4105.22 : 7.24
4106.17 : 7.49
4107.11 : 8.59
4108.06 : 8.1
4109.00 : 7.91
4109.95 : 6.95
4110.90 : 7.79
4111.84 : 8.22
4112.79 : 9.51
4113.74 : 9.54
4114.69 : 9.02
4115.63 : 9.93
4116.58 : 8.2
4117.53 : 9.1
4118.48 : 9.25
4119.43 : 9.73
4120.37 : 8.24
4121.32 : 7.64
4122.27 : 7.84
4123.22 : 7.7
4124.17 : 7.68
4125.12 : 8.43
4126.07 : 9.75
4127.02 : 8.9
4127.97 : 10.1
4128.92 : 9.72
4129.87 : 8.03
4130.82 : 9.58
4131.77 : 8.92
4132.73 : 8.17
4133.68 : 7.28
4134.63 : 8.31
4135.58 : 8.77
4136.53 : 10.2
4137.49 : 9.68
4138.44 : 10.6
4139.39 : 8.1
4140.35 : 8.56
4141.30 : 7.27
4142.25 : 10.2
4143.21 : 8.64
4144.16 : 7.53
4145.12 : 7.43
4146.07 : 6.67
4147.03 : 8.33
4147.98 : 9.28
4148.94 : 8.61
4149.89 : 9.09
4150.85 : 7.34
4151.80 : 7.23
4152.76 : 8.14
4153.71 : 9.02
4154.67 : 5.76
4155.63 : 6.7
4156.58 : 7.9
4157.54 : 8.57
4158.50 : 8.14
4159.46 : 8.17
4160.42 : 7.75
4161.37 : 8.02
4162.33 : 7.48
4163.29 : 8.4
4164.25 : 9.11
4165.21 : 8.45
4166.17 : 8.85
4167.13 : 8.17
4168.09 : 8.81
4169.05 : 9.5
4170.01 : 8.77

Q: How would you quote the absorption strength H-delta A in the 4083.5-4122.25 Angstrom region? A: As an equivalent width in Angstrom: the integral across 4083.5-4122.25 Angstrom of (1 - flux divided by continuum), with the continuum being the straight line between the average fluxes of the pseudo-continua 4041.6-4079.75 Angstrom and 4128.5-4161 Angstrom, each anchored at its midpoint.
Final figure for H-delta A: 0.1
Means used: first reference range 8.38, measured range 8.34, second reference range 8.34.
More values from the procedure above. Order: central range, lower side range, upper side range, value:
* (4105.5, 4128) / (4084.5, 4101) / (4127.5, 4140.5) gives 0.8 Angstrom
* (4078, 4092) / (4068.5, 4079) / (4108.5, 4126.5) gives -1.1 Angstrom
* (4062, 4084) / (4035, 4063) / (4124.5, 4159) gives 0.3 Angstrom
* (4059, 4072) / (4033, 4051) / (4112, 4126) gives 0.1 Angstrom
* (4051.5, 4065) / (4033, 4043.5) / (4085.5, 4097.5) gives 0.5 Angstrom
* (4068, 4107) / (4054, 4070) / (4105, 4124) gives 0.5 Angstrom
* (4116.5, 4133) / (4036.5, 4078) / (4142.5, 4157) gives -1.4 Angstrom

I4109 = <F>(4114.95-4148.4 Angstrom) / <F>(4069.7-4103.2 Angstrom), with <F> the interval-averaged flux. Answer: 1.0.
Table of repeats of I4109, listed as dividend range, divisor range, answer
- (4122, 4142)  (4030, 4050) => 1.05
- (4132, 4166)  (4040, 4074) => 0.98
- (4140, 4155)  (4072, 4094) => 0.93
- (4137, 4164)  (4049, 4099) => 0.95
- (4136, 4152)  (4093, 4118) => 1.07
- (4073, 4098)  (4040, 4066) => 1.04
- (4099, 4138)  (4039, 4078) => 0.99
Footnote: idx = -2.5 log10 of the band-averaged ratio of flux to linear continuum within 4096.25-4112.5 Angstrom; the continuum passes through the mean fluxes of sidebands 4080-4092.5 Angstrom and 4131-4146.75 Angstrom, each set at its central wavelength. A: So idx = 0.19 mag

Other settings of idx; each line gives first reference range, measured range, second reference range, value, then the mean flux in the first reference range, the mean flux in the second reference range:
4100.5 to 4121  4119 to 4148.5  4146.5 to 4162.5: -0.076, 8.1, 7.98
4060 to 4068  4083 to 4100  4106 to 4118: -0.059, 8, 8.51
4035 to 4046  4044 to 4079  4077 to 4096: 0.053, 8.73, 8.79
